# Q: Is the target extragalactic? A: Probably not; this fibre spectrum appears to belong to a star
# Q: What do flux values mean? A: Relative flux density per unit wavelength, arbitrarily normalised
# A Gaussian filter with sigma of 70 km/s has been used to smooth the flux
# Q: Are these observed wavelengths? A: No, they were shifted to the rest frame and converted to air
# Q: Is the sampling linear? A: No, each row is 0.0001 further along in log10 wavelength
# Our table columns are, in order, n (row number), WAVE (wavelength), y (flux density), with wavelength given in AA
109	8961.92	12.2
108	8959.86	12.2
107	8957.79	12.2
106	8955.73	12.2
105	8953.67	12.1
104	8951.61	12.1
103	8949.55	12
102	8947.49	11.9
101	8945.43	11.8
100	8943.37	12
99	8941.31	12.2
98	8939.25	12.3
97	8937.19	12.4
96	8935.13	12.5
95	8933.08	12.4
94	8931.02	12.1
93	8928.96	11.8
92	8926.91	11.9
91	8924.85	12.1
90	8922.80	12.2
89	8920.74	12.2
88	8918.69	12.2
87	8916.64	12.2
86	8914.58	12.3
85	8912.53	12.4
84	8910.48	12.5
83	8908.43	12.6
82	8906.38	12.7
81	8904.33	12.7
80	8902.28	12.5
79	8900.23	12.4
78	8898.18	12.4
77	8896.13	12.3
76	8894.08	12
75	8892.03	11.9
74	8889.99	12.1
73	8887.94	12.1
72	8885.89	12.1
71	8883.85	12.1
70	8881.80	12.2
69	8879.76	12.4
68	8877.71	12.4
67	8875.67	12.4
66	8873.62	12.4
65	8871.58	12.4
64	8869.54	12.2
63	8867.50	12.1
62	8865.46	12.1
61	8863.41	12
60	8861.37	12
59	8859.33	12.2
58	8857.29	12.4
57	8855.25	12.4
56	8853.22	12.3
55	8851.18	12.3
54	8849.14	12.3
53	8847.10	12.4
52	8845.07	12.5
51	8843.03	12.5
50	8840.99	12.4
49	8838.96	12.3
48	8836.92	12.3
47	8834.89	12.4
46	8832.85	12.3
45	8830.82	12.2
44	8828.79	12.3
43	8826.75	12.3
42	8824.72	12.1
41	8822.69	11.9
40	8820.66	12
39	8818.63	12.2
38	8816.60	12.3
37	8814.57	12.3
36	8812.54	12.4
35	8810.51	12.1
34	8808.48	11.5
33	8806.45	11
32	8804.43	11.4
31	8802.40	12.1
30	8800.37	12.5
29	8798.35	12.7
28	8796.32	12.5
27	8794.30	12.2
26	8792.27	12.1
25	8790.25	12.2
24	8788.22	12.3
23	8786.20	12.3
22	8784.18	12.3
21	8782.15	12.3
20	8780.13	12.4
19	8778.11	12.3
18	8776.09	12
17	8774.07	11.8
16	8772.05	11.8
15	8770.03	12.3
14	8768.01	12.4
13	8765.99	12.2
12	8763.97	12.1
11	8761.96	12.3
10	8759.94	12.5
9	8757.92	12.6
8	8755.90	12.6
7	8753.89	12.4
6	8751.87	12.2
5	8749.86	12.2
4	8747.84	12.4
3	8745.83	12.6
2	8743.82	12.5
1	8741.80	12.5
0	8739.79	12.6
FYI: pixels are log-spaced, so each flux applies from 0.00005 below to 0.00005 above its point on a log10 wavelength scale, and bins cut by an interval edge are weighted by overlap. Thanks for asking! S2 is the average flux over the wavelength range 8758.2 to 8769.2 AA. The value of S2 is 12.3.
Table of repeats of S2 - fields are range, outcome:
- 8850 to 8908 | 12.3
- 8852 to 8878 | 12.3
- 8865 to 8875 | 12.3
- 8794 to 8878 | 12.2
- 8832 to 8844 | 12.4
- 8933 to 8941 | 12.4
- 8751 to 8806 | 12.2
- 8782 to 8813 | 12.1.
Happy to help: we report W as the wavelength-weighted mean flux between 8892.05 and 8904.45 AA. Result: 12.3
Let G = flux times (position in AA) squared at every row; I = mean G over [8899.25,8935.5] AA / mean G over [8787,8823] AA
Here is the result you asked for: 1.0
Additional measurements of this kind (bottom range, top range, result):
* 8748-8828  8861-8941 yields 1.03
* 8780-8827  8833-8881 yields 1.03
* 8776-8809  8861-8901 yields 1.03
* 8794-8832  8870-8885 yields 1.03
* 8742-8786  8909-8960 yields 1.03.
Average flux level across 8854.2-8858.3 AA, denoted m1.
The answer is 12.4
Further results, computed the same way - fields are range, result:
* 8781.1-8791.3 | 12.3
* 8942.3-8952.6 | 12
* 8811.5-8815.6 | 12.3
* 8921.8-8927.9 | 12.1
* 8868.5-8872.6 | 12.3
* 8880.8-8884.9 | 12.2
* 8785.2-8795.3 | 12.2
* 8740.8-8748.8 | 12.5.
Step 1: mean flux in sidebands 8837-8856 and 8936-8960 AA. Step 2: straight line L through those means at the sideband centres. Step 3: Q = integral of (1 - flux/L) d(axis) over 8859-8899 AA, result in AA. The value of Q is 0.3 AA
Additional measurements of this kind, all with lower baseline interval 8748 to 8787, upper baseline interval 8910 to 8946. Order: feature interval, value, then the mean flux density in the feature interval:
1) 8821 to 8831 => 0.1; 12.1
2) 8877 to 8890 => 0.0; 12.2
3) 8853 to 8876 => 0.0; 12.2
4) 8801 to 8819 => 0.5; 11.9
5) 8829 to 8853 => -0.2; 12.4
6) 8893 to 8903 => -0.1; 12.3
